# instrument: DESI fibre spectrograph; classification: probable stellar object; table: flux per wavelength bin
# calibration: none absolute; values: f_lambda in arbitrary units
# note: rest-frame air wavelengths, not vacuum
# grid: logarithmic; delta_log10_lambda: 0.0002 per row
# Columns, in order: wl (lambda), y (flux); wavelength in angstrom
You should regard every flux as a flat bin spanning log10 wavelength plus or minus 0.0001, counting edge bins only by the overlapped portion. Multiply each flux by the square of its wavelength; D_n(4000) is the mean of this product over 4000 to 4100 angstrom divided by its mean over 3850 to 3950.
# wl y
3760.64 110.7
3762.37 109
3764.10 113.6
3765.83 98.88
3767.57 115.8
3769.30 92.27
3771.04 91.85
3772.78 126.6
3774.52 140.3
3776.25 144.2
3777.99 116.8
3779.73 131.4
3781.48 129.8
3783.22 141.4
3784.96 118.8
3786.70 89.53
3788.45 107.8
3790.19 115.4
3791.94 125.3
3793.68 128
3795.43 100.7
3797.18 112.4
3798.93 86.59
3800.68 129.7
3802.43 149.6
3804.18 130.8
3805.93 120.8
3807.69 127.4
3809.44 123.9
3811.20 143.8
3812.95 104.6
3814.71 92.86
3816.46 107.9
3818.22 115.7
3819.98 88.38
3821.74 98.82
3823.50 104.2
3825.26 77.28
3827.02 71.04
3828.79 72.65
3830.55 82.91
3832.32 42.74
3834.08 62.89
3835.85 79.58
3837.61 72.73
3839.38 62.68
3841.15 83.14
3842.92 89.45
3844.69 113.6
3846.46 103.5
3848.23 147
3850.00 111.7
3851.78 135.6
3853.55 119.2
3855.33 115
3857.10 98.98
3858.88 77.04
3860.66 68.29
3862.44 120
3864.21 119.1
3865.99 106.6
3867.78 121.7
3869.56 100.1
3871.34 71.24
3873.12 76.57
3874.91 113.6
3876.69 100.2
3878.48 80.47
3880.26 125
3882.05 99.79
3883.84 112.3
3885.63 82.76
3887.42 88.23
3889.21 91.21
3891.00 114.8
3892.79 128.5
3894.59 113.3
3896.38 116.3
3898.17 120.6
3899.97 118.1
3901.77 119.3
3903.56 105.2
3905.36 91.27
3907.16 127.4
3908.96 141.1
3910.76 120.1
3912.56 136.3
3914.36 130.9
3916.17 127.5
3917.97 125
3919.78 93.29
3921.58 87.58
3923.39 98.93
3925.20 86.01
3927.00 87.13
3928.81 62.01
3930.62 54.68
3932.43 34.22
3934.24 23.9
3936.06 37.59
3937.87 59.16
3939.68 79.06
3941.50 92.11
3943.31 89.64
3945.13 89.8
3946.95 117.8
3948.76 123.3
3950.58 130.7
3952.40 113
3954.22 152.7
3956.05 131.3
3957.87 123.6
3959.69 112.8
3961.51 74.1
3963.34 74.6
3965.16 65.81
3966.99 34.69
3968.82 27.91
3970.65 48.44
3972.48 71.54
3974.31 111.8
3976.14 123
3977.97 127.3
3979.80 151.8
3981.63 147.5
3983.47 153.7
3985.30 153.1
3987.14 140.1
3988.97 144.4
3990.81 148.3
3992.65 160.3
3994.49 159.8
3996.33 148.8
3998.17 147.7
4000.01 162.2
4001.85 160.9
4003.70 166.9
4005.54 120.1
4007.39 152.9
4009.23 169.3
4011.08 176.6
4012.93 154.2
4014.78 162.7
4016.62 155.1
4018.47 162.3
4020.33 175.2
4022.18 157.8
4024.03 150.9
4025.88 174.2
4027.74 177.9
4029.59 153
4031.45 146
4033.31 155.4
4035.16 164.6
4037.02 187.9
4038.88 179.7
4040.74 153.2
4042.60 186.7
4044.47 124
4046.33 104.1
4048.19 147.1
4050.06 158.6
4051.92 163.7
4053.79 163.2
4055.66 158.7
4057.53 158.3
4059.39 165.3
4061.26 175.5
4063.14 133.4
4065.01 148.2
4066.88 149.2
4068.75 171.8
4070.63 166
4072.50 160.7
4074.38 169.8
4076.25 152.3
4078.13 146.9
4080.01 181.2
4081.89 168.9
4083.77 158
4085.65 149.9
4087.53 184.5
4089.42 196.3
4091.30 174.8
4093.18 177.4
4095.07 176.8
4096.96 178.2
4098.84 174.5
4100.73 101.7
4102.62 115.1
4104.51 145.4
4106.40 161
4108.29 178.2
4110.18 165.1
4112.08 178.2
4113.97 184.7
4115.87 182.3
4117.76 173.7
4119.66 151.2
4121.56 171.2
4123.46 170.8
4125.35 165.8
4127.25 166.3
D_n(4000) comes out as 1.8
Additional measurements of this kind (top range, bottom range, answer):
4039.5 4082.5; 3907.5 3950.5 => 1.82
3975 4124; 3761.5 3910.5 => 1.66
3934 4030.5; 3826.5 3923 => 1.30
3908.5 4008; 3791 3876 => 1.15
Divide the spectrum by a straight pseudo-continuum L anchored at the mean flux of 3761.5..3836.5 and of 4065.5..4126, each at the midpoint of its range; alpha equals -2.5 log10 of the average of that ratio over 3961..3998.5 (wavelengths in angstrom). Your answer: 0.24 mag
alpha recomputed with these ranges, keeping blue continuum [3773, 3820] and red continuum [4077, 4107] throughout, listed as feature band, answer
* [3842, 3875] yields 0.216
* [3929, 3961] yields 0.476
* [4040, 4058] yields 0.030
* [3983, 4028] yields -0.053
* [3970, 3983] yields 0.262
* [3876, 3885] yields 0.269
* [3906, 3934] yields 0.356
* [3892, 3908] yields 0.168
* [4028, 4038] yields -0.063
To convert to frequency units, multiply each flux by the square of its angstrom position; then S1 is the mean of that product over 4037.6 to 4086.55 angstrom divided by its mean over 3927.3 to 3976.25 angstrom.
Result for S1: 2.0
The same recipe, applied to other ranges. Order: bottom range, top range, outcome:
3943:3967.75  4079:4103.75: 1.70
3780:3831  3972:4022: 1.49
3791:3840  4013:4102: 1.81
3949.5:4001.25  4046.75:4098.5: 1.44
